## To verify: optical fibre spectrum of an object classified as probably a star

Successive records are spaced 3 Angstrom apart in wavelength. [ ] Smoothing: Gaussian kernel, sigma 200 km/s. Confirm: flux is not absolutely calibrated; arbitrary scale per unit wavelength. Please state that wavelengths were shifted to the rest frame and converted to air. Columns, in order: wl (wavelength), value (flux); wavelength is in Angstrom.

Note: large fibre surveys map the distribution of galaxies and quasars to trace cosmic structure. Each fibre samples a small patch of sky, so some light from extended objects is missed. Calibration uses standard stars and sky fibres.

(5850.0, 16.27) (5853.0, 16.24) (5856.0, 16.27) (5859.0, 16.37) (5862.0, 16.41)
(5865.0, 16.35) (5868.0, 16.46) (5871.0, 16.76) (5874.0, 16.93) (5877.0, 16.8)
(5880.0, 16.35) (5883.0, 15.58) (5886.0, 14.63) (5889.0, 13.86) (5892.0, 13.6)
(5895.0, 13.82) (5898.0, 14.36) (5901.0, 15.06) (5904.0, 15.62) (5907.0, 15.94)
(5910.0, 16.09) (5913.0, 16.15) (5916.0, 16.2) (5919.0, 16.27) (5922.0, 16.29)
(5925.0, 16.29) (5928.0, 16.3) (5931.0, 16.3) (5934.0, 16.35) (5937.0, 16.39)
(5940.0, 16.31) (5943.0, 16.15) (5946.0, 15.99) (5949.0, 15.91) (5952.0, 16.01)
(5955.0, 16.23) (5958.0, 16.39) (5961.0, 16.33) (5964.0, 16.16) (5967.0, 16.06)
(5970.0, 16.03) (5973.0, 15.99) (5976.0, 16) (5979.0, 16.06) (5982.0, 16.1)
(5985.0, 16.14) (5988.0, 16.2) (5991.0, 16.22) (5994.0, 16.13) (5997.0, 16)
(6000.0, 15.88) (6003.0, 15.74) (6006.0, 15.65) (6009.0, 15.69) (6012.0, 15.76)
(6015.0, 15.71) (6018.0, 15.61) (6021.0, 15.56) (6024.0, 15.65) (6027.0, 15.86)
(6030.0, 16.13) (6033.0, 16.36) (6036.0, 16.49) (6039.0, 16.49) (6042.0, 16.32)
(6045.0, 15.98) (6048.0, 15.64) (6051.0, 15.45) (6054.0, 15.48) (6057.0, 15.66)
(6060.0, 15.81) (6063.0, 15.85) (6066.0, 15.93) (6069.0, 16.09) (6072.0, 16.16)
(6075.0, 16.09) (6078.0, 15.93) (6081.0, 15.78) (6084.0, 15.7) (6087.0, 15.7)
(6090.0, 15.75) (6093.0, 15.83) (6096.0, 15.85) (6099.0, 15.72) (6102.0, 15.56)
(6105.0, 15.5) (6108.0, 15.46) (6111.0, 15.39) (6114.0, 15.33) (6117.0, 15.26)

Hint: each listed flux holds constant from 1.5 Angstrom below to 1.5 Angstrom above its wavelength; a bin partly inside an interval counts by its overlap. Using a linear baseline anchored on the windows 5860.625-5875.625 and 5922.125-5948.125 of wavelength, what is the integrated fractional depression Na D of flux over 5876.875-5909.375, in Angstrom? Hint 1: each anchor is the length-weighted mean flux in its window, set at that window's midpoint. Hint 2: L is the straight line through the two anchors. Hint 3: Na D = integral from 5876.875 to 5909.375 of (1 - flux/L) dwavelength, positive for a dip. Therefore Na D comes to 2.9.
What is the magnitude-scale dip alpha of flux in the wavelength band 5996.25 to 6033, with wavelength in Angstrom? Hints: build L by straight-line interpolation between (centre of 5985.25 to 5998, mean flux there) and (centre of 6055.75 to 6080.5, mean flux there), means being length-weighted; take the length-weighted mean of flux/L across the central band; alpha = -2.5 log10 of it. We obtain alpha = 0.02 mag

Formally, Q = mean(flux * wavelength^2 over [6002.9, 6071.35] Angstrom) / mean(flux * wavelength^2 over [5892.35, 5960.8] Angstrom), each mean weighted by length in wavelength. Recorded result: 1.0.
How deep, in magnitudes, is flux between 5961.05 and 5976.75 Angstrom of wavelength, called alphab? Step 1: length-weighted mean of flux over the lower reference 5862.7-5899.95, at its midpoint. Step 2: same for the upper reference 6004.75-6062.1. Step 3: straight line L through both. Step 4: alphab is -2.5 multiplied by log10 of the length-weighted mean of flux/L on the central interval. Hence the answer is -0.026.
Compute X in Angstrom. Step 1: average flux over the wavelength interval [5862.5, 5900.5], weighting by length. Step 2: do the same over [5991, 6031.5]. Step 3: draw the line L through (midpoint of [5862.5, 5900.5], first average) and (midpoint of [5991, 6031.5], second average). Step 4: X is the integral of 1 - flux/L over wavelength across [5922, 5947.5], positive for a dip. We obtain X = -1.1 Angstrom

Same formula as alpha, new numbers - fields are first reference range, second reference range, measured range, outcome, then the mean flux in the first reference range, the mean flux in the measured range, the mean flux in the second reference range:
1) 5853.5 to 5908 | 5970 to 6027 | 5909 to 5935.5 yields -0.04 mag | 15.6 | 16.3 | 15.9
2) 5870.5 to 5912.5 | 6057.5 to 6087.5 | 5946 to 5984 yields -0.04 mag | 15.4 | 16.1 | 15.9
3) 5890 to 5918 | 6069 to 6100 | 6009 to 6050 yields -0.02 mag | 15.2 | 15.9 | 15.9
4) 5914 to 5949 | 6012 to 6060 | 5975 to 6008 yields 0.00 mag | 16.2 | 16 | 15.9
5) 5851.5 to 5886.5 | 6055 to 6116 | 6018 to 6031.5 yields 0.01 mag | 16.3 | 15.8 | 15.7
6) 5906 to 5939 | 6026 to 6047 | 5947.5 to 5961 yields 0.01 mag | 16.2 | 16.2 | 16.2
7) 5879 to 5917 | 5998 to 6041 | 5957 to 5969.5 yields -0.05 mag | 15.1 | 16.2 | 15.9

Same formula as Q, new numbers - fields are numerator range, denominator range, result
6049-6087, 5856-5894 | 1.07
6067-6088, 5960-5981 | 1.03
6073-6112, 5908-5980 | 1.02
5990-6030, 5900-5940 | 1.01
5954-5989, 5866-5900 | 1.08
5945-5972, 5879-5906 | 1.12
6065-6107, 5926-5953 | 1.03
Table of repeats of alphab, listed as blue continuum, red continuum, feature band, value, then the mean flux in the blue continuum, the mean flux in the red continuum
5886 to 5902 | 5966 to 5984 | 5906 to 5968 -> -0.073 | 14.2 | 16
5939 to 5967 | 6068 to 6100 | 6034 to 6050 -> -0.014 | 16.2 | 15.9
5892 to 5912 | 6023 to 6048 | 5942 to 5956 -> -0.042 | 15.1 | 16.1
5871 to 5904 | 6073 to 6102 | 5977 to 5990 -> -0.043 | 15.2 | 15.8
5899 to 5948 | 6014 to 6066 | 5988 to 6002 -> -0.007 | 16.1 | 15.9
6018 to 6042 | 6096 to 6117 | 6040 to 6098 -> -0.005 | 16.1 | 15.5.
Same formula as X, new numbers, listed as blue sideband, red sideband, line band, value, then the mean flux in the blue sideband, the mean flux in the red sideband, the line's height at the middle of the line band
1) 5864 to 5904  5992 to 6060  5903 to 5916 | -0.41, 15.4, 15.9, 15.5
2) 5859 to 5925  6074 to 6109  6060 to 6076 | -0.27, 15.7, 15.7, 15.7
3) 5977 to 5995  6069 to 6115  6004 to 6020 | 0.36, 16.1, 15.7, 16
